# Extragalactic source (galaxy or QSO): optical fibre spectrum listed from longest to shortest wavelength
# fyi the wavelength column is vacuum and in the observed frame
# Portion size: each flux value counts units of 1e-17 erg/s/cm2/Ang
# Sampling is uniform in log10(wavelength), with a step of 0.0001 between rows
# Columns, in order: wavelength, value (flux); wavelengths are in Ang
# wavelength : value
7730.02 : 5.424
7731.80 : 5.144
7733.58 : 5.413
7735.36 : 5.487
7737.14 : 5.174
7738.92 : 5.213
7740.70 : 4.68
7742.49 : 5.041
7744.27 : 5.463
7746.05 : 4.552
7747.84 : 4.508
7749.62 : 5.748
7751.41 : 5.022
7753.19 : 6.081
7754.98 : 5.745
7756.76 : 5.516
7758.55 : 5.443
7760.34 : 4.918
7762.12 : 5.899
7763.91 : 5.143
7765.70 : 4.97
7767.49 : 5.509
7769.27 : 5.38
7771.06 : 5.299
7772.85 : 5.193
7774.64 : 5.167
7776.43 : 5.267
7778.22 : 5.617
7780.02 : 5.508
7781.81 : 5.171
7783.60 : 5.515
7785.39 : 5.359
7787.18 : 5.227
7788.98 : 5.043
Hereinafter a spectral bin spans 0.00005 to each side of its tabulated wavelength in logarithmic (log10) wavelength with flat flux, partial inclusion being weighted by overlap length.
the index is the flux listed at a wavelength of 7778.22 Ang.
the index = 5.617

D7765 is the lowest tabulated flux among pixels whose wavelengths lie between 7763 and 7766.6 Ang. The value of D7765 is 4.97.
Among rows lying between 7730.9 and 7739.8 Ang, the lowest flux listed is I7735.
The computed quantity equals 5.144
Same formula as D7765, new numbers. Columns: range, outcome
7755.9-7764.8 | 4.918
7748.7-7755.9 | 5.022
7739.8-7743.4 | 4.68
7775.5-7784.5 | 5.171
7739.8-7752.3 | 4.508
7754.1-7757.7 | 5.516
